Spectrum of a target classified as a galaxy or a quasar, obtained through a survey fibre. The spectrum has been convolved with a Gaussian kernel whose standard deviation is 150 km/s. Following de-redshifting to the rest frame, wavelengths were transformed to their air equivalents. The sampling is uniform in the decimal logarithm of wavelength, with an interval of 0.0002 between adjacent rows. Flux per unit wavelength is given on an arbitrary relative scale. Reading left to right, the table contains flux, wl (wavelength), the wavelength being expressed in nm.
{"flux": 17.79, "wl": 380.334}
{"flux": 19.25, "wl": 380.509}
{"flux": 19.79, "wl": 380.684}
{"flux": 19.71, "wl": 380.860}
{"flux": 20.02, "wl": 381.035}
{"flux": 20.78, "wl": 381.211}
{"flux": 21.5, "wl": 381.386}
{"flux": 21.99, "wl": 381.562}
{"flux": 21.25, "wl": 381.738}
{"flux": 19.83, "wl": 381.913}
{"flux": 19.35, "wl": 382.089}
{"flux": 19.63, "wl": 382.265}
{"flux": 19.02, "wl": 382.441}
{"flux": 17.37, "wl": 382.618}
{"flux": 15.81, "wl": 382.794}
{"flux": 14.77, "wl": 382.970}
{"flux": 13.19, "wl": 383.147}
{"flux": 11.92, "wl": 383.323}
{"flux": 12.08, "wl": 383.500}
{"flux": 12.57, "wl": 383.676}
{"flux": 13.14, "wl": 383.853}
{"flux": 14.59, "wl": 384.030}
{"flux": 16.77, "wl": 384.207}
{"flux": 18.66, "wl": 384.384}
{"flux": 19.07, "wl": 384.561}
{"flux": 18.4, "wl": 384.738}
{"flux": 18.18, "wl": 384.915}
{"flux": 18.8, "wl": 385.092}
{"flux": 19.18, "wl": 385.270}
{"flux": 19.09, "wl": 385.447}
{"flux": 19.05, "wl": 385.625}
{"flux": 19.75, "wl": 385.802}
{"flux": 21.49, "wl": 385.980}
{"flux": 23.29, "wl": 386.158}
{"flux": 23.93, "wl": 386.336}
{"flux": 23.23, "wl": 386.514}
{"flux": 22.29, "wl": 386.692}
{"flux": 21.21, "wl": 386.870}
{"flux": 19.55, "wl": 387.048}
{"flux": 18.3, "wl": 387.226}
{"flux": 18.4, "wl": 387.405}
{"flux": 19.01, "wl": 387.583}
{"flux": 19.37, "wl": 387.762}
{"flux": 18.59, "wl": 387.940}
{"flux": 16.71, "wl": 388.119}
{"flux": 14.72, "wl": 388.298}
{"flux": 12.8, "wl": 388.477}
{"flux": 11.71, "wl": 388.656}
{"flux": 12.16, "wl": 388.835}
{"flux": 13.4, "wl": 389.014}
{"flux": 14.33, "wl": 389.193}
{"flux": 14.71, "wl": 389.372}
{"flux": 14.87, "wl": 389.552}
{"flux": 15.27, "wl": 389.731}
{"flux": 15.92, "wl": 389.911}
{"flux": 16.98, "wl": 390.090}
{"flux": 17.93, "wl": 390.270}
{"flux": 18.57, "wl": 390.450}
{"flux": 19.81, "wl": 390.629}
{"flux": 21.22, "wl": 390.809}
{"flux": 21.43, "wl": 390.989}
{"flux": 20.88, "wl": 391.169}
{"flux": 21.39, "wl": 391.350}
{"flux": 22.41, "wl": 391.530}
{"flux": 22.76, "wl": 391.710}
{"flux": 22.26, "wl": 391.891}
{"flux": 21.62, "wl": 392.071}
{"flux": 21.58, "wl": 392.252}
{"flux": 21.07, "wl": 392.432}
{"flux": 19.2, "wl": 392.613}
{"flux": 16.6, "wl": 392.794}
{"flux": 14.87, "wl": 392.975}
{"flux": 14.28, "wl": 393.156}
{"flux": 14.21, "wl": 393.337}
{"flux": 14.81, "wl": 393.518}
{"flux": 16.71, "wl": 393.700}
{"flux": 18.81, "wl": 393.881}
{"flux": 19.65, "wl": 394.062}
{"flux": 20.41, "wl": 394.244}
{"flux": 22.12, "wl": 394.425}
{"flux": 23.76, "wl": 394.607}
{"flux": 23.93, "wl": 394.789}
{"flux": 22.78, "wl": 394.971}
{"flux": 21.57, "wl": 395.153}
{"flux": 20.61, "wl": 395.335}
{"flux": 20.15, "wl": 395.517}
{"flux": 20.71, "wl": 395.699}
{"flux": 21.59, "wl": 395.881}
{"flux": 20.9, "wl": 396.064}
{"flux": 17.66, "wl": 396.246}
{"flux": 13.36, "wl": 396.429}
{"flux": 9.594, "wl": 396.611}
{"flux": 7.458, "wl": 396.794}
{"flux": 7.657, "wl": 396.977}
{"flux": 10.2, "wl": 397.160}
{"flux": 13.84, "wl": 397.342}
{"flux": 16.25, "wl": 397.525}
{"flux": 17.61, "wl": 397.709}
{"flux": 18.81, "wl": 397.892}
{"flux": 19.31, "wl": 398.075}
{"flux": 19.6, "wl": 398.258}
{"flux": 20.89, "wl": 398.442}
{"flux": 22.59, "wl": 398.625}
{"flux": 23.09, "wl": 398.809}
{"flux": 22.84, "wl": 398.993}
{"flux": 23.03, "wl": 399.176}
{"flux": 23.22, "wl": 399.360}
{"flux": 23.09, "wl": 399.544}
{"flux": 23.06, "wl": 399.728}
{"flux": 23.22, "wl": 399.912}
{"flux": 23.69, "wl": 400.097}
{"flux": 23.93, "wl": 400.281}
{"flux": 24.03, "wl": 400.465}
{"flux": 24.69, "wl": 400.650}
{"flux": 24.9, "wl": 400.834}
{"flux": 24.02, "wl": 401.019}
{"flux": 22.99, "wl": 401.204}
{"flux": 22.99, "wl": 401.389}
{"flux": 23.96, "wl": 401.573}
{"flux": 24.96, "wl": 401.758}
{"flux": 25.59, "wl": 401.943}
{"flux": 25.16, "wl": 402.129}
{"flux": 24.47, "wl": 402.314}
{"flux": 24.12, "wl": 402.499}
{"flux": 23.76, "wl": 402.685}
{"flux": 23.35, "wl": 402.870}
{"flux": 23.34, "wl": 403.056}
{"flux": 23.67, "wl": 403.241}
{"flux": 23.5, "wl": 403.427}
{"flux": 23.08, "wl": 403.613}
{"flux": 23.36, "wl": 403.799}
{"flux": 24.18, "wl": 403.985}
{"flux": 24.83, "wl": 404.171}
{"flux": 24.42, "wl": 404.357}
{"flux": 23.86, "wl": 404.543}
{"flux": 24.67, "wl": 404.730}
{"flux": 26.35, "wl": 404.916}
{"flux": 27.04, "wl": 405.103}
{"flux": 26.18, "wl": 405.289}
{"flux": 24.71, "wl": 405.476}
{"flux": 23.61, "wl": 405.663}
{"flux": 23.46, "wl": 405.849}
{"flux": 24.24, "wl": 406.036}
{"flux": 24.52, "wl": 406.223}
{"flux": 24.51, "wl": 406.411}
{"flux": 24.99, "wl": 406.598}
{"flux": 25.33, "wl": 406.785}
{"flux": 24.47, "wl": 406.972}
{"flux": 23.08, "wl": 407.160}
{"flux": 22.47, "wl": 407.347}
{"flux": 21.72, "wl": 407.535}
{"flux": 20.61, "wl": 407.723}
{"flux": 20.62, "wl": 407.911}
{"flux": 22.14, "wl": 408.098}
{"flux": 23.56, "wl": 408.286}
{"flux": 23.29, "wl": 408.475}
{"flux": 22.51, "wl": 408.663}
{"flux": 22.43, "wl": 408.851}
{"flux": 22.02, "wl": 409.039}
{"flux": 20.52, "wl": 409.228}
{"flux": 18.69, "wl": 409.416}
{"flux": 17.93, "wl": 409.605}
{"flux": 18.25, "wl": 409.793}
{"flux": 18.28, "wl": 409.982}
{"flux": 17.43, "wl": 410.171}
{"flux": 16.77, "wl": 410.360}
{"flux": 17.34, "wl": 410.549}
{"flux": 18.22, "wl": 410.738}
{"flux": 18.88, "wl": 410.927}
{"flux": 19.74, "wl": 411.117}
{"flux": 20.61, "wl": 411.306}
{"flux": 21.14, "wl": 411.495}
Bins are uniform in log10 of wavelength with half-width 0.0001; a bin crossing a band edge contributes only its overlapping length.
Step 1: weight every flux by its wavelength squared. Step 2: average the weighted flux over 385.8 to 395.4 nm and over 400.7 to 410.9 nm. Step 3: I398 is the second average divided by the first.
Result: 1.31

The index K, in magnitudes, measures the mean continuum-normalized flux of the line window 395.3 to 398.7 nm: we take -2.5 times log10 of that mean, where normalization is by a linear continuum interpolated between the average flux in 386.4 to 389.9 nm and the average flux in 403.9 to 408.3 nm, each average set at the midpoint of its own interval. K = 0.22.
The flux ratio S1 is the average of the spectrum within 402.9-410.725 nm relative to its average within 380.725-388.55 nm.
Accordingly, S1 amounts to 1.23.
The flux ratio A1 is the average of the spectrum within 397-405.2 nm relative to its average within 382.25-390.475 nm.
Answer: 1.31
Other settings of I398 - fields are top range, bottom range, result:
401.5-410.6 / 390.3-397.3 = 1.31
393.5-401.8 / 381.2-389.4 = 1.21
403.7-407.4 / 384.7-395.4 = 1.41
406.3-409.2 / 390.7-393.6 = 1.27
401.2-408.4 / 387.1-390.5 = 1.62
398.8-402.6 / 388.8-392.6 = 1.34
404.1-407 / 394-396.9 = 1.37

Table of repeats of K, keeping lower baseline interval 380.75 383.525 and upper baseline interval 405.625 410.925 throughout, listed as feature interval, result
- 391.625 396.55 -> 0.01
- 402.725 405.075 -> -0.16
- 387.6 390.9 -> 0.18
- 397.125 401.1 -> -0.05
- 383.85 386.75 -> -0.05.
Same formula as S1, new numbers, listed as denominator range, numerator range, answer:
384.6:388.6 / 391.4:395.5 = 1.03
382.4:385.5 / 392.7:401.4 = 1.20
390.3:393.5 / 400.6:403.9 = 1.23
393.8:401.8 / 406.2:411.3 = 1.04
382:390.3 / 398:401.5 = 1.33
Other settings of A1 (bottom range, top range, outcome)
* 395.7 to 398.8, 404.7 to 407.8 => 1.48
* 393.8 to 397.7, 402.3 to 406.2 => 1.37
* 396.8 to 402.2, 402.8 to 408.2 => 1.13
